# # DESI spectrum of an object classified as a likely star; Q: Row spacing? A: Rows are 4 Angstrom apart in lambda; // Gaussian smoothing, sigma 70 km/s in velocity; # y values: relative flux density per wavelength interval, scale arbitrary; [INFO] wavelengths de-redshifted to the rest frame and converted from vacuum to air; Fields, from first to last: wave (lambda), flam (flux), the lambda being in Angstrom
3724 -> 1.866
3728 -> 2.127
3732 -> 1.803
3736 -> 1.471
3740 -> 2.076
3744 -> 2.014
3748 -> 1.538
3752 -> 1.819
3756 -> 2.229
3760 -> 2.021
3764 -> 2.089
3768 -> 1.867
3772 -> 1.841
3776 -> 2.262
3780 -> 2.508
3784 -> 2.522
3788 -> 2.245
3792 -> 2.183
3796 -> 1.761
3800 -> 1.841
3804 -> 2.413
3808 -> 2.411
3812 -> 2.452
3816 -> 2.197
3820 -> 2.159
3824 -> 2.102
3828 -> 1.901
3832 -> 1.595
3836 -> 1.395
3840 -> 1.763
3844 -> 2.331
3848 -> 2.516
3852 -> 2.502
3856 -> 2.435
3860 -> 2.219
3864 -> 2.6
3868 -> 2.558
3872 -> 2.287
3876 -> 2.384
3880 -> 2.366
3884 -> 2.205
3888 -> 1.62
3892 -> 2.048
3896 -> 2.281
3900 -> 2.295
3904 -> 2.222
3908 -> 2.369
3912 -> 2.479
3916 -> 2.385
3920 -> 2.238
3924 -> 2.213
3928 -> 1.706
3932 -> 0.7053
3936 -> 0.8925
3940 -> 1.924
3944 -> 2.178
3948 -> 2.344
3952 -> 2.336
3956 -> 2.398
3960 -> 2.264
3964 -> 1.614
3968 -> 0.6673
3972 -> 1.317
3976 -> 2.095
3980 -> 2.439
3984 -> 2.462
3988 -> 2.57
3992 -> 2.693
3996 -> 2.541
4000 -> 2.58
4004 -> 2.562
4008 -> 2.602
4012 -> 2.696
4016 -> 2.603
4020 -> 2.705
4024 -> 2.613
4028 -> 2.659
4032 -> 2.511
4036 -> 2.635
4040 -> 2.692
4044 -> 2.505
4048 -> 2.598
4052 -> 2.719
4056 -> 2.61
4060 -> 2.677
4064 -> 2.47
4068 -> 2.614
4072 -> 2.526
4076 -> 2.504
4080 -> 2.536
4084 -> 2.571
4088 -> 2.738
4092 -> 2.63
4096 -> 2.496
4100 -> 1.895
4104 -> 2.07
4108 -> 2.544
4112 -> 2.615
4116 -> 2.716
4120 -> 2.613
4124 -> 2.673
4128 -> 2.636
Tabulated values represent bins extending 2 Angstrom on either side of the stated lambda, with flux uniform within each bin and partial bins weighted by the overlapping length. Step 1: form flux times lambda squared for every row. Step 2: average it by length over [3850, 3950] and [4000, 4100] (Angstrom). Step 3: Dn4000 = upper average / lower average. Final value 1.3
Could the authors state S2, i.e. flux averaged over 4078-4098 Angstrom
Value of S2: 2.59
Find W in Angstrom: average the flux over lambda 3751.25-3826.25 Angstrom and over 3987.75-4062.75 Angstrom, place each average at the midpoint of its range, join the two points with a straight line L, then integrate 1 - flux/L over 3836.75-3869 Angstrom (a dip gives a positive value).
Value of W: -0.5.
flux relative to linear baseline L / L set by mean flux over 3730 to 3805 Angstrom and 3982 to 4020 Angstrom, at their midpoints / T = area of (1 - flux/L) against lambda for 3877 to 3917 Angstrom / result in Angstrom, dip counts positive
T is 1.9 Angstrom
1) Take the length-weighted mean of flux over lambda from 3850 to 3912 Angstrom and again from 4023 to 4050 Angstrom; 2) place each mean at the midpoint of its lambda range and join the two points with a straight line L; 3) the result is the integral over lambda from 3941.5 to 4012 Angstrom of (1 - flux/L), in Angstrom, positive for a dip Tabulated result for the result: 7.4 Angstrom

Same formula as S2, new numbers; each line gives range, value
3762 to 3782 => 2.11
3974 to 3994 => 2.45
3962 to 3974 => 1.2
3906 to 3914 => 2.42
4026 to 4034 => 2.58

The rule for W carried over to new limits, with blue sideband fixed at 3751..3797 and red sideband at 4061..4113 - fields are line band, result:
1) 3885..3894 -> 1.52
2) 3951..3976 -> 6.08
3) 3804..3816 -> -1.23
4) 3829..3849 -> 2.83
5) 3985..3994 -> -0.93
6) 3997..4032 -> -3.23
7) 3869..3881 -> -0.65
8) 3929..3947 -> 6.39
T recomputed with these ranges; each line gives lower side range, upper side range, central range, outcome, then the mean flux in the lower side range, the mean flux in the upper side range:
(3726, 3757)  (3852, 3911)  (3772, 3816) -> -4.5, 1.87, 2.29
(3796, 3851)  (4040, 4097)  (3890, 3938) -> 5.9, 2.08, 2.59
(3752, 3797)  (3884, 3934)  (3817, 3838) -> 2.5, 2.13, 2.05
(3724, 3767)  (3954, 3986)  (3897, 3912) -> -3.2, 1.92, 1.91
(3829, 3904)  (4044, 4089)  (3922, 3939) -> 6.6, 2.19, 2.59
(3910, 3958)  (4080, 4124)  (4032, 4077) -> -4.6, 1.98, 2.5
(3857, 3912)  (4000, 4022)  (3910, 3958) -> 8.6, 2.28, 2.63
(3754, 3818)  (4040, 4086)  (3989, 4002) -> -0.6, 2.18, 2.58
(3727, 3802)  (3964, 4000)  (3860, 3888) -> -3.8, 2.01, 2.1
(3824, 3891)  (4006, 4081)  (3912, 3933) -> 3.2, 2.16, 2.6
